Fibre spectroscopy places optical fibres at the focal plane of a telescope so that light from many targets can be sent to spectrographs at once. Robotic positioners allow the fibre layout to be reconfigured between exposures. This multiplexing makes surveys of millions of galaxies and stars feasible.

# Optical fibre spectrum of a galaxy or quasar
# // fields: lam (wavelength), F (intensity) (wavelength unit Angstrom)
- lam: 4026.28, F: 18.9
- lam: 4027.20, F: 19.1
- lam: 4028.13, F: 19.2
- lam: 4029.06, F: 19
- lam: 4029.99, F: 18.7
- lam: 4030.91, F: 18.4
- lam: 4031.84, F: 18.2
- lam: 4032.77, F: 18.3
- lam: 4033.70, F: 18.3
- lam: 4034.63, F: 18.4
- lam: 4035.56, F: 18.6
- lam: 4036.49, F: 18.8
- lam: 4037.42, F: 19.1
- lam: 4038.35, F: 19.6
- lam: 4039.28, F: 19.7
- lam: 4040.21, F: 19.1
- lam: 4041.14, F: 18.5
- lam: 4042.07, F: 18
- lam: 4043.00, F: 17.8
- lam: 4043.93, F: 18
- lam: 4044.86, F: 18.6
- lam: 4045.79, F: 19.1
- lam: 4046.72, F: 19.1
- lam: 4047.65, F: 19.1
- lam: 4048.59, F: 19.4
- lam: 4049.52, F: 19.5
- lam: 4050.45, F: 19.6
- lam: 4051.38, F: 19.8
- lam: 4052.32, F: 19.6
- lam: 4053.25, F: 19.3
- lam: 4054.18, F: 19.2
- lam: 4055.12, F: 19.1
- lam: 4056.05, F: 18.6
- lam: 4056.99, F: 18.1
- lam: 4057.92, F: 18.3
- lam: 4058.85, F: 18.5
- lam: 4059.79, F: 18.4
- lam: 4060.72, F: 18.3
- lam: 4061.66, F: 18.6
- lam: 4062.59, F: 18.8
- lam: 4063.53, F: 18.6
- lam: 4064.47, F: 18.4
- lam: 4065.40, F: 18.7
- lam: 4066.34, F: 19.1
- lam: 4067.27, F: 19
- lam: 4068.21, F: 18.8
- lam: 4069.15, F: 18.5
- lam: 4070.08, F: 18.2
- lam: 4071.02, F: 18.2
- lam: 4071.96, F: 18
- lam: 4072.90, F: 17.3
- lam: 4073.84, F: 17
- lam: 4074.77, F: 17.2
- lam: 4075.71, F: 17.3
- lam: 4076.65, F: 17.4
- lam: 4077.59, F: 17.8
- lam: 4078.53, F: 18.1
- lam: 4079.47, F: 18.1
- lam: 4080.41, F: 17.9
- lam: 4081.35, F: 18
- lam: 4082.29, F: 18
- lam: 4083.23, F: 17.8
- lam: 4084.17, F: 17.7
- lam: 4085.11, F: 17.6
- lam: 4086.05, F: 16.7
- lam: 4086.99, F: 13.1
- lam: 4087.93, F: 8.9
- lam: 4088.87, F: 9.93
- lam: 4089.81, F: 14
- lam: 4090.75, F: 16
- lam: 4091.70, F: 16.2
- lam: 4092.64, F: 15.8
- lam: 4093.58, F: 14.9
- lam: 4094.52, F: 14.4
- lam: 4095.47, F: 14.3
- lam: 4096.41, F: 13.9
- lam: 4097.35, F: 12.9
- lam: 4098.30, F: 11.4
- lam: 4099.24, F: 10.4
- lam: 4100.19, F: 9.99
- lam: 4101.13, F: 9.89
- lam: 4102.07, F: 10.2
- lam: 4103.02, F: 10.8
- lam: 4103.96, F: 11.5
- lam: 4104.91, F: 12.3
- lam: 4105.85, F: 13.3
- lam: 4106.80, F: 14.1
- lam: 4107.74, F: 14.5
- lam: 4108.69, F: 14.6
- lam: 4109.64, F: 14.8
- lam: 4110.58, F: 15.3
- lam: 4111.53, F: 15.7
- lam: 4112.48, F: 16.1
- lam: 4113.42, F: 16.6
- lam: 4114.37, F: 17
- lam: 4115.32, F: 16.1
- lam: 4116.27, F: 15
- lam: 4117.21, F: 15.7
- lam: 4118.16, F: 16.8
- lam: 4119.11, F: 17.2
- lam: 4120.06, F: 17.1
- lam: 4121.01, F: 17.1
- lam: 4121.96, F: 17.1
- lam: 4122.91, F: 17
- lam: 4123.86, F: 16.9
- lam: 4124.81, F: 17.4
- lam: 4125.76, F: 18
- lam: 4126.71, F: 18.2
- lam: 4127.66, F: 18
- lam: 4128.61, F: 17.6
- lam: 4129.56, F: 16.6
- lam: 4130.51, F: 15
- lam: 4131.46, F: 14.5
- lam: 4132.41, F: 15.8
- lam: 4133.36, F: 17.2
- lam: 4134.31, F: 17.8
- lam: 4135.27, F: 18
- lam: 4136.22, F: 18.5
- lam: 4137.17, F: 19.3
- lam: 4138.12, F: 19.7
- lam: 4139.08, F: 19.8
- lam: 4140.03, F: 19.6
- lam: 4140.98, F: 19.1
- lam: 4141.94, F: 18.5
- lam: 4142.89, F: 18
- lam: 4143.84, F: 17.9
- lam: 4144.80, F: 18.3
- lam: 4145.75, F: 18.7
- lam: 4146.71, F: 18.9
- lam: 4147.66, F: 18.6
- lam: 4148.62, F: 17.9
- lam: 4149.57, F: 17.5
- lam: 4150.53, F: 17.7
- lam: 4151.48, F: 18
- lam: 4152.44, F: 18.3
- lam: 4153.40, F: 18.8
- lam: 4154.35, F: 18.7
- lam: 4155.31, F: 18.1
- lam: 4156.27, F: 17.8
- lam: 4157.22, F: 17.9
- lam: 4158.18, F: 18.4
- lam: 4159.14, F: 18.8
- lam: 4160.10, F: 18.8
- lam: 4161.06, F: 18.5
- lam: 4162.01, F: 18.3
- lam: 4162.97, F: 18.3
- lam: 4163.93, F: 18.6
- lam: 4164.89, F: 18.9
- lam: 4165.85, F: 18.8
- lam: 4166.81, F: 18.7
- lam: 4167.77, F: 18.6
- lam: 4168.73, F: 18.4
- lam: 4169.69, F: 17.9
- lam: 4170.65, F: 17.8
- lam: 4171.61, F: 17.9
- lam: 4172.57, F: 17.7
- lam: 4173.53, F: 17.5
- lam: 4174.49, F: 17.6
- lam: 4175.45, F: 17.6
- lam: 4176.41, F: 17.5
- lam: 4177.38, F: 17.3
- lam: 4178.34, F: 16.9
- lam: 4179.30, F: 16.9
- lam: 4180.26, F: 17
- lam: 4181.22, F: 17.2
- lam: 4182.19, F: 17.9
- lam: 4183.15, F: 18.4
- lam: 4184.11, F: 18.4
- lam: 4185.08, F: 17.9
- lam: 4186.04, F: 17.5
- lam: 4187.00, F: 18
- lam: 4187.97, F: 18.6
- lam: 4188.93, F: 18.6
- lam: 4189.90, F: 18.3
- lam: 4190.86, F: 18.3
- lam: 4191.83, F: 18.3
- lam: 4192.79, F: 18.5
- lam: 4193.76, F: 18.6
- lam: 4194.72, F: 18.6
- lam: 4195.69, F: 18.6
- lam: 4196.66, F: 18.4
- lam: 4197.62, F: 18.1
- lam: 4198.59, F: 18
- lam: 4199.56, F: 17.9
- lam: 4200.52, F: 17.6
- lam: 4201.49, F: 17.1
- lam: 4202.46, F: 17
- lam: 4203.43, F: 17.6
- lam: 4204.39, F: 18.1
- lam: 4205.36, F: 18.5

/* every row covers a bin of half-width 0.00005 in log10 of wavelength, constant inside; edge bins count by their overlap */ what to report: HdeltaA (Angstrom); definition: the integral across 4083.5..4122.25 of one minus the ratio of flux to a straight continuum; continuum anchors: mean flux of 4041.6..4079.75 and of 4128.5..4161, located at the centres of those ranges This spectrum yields 8.4 Angstrom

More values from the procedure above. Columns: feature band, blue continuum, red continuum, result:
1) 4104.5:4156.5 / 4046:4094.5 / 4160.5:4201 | 2.11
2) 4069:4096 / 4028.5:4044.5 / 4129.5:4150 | 2.98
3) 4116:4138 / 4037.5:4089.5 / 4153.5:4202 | 1.17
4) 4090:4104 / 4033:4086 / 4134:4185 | 4.17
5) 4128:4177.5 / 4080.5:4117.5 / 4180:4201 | -4.66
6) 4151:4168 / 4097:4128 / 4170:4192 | -1.62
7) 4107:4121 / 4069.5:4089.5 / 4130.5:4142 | 1.27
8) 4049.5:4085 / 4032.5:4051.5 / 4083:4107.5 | -4.71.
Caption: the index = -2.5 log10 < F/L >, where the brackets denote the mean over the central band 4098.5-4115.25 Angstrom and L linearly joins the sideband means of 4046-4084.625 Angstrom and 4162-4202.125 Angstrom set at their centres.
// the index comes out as 0.34 mag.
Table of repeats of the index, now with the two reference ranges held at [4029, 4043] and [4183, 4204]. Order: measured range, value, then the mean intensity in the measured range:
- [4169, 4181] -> 0.04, 17.5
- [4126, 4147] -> 0.02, 18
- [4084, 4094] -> 0.26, 14.5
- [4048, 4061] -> -0.02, 19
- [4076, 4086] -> 0.04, 17.8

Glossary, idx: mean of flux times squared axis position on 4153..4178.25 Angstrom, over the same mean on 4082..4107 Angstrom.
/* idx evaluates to 1.4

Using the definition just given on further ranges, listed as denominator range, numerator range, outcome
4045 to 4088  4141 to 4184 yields 1.04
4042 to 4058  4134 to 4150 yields 1.03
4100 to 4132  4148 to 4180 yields 1.21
